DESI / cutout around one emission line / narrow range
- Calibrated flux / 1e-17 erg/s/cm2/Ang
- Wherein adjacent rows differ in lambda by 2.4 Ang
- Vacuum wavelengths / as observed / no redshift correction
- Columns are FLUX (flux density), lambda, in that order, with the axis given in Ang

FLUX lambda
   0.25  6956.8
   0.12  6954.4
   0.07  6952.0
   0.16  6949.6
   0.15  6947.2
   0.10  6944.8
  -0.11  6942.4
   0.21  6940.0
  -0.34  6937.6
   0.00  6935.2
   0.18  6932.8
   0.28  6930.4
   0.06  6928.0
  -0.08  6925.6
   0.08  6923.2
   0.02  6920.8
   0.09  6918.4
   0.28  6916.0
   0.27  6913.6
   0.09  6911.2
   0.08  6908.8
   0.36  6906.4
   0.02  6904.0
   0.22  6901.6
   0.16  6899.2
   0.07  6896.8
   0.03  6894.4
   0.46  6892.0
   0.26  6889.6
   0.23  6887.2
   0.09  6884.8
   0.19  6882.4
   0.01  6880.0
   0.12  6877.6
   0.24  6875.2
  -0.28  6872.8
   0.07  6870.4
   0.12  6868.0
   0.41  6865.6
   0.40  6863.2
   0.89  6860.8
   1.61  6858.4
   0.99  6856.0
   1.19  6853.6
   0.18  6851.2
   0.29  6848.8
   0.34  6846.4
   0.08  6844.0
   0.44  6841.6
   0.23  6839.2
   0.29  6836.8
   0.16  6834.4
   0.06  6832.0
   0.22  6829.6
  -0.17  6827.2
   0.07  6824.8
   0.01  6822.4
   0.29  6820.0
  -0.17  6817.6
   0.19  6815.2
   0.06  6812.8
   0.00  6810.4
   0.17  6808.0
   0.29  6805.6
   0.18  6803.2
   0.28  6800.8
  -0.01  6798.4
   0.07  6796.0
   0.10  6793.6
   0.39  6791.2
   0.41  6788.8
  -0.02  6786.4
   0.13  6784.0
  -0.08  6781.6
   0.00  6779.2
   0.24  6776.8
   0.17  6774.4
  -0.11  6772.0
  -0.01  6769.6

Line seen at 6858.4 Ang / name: [O II]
